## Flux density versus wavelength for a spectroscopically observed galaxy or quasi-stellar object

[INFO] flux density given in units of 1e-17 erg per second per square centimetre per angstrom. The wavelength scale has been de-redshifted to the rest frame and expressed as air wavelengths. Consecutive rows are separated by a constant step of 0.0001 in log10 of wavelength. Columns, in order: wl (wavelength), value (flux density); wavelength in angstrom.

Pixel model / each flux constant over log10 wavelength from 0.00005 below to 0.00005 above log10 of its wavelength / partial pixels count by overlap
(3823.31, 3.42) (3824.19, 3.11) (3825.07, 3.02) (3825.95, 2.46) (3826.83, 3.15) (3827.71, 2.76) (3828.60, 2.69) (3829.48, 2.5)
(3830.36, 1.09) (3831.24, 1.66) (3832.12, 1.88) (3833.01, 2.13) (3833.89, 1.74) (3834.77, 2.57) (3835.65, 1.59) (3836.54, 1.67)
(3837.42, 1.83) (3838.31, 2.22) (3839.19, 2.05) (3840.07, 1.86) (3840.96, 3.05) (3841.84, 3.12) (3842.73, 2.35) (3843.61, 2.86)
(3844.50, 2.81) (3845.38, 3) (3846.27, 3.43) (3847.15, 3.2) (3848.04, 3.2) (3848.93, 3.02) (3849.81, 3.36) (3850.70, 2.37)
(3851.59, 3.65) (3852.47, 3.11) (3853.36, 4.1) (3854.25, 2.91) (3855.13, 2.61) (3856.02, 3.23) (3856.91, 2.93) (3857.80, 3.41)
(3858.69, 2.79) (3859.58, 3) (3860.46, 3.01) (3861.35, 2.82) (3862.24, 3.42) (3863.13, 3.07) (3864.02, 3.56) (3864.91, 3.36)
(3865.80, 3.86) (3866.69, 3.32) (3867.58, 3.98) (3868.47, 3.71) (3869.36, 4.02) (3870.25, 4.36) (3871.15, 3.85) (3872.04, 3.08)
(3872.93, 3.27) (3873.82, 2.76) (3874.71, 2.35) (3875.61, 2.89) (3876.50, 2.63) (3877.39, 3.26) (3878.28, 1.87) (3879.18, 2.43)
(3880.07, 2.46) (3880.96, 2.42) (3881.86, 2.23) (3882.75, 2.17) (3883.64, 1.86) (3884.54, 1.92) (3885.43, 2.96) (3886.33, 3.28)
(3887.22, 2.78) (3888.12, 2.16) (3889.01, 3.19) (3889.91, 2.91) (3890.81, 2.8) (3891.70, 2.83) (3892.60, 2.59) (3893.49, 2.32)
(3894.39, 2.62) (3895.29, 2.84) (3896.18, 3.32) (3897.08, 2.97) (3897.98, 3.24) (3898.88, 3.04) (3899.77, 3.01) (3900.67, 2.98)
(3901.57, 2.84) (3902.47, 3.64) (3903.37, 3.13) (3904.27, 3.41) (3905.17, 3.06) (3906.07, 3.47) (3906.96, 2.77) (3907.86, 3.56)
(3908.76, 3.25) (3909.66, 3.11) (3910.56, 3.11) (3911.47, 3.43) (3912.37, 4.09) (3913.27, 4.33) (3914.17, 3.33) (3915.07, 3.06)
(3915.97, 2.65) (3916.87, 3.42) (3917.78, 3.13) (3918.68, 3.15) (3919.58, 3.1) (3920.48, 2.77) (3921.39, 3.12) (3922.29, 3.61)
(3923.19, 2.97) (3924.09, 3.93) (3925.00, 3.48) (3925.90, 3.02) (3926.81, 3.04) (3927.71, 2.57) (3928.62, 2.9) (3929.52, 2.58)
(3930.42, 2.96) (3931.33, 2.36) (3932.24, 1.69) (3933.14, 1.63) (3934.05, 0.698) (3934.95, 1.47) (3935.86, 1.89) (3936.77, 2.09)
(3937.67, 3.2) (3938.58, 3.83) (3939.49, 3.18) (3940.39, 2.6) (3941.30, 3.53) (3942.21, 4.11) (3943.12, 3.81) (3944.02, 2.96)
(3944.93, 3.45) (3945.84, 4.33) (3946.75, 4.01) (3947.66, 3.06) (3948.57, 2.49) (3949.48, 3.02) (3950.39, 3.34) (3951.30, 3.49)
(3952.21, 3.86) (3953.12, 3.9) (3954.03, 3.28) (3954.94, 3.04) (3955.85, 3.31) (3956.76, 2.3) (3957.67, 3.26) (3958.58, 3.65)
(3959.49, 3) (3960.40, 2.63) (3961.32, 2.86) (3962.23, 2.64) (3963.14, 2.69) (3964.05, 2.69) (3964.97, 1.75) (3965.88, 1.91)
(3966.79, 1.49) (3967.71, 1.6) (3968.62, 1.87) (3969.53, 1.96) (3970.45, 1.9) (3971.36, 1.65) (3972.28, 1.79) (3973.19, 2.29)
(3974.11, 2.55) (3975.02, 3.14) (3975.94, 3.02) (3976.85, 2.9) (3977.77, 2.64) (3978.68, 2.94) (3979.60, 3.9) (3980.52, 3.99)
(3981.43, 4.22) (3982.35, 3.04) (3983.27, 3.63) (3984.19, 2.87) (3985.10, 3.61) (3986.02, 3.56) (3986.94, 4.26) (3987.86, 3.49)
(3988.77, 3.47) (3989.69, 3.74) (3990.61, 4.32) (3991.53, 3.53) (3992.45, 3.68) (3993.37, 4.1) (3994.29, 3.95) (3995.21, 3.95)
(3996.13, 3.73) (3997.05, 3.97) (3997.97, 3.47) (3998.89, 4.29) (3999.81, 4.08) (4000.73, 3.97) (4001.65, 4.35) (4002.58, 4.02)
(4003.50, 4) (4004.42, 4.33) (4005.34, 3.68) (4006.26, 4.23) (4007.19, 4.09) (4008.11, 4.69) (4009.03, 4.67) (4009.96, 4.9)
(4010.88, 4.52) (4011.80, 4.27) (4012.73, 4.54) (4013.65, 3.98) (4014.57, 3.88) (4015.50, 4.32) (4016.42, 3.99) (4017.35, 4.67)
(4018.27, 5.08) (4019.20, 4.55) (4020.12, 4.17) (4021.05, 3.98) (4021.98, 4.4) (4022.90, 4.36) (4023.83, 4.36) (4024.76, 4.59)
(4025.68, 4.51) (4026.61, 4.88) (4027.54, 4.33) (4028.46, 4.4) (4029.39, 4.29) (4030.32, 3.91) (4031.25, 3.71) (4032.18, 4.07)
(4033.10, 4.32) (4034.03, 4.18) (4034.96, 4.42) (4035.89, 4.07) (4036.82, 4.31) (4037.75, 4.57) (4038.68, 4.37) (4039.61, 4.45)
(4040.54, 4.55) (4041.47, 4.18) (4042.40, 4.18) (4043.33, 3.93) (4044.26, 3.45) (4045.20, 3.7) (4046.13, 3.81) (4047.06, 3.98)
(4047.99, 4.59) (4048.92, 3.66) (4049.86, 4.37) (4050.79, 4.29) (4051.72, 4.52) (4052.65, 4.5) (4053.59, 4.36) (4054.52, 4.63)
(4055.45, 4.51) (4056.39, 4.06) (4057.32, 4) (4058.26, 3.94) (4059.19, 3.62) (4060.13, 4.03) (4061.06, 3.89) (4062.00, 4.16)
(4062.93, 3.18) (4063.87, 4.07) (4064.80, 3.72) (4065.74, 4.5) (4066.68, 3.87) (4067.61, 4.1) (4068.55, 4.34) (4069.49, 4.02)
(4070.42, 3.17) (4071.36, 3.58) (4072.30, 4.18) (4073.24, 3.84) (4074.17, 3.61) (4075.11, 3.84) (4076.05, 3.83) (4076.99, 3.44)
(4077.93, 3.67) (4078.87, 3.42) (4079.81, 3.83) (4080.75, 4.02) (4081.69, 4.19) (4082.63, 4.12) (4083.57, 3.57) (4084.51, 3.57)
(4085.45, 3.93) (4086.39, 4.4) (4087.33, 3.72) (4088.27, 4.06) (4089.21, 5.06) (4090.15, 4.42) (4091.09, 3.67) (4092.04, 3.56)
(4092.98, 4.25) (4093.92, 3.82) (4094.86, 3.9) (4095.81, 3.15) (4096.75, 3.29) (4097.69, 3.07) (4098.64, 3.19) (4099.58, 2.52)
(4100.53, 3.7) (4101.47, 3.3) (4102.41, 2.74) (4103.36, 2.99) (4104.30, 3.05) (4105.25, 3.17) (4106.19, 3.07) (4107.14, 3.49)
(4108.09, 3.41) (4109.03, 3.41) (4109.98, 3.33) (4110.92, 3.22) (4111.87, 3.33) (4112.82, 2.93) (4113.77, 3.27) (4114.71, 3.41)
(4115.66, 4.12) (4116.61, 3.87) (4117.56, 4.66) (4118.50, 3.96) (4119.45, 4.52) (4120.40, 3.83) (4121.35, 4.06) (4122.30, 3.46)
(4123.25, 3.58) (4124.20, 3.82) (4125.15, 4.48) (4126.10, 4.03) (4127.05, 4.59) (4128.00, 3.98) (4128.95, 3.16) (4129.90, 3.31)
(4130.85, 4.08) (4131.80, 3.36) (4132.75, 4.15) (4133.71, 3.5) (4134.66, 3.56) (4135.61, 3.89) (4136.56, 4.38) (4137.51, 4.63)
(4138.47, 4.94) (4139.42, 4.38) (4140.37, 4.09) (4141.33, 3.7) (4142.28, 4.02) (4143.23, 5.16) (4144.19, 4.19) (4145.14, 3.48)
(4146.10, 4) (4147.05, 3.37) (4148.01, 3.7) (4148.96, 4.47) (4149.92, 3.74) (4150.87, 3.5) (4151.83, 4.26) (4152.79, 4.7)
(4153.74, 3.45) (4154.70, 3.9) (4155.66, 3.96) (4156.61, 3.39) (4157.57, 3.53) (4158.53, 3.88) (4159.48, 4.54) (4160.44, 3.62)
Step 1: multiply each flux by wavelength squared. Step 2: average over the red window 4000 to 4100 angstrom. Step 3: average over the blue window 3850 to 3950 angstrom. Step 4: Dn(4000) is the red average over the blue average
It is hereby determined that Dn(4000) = 1.45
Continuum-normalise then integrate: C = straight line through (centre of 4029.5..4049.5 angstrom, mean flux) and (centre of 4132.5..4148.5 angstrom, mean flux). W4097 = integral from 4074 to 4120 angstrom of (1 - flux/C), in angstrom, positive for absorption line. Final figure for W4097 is 5.1 angstrom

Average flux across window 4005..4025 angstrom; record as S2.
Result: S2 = 4.36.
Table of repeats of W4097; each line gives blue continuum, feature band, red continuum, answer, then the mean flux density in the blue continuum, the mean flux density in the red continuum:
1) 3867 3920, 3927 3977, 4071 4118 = 7.29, 3.02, 3.62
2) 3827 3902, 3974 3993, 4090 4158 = -1.35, 2.82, 3.74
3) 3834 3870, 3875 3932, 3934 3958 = 2.14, 2.98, 3.13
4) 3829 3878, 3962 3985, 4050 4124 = 5.00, 2.89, 3.77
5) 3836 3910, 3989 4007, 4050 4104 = -2.40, 2.95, 3.84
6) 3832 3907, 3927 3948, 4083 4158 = 2.07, 2.89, 3.77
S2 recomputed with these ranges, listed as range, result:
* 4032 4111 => 3.86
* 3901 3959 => 3.11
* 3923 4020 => 3.31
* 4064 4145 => 3.79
